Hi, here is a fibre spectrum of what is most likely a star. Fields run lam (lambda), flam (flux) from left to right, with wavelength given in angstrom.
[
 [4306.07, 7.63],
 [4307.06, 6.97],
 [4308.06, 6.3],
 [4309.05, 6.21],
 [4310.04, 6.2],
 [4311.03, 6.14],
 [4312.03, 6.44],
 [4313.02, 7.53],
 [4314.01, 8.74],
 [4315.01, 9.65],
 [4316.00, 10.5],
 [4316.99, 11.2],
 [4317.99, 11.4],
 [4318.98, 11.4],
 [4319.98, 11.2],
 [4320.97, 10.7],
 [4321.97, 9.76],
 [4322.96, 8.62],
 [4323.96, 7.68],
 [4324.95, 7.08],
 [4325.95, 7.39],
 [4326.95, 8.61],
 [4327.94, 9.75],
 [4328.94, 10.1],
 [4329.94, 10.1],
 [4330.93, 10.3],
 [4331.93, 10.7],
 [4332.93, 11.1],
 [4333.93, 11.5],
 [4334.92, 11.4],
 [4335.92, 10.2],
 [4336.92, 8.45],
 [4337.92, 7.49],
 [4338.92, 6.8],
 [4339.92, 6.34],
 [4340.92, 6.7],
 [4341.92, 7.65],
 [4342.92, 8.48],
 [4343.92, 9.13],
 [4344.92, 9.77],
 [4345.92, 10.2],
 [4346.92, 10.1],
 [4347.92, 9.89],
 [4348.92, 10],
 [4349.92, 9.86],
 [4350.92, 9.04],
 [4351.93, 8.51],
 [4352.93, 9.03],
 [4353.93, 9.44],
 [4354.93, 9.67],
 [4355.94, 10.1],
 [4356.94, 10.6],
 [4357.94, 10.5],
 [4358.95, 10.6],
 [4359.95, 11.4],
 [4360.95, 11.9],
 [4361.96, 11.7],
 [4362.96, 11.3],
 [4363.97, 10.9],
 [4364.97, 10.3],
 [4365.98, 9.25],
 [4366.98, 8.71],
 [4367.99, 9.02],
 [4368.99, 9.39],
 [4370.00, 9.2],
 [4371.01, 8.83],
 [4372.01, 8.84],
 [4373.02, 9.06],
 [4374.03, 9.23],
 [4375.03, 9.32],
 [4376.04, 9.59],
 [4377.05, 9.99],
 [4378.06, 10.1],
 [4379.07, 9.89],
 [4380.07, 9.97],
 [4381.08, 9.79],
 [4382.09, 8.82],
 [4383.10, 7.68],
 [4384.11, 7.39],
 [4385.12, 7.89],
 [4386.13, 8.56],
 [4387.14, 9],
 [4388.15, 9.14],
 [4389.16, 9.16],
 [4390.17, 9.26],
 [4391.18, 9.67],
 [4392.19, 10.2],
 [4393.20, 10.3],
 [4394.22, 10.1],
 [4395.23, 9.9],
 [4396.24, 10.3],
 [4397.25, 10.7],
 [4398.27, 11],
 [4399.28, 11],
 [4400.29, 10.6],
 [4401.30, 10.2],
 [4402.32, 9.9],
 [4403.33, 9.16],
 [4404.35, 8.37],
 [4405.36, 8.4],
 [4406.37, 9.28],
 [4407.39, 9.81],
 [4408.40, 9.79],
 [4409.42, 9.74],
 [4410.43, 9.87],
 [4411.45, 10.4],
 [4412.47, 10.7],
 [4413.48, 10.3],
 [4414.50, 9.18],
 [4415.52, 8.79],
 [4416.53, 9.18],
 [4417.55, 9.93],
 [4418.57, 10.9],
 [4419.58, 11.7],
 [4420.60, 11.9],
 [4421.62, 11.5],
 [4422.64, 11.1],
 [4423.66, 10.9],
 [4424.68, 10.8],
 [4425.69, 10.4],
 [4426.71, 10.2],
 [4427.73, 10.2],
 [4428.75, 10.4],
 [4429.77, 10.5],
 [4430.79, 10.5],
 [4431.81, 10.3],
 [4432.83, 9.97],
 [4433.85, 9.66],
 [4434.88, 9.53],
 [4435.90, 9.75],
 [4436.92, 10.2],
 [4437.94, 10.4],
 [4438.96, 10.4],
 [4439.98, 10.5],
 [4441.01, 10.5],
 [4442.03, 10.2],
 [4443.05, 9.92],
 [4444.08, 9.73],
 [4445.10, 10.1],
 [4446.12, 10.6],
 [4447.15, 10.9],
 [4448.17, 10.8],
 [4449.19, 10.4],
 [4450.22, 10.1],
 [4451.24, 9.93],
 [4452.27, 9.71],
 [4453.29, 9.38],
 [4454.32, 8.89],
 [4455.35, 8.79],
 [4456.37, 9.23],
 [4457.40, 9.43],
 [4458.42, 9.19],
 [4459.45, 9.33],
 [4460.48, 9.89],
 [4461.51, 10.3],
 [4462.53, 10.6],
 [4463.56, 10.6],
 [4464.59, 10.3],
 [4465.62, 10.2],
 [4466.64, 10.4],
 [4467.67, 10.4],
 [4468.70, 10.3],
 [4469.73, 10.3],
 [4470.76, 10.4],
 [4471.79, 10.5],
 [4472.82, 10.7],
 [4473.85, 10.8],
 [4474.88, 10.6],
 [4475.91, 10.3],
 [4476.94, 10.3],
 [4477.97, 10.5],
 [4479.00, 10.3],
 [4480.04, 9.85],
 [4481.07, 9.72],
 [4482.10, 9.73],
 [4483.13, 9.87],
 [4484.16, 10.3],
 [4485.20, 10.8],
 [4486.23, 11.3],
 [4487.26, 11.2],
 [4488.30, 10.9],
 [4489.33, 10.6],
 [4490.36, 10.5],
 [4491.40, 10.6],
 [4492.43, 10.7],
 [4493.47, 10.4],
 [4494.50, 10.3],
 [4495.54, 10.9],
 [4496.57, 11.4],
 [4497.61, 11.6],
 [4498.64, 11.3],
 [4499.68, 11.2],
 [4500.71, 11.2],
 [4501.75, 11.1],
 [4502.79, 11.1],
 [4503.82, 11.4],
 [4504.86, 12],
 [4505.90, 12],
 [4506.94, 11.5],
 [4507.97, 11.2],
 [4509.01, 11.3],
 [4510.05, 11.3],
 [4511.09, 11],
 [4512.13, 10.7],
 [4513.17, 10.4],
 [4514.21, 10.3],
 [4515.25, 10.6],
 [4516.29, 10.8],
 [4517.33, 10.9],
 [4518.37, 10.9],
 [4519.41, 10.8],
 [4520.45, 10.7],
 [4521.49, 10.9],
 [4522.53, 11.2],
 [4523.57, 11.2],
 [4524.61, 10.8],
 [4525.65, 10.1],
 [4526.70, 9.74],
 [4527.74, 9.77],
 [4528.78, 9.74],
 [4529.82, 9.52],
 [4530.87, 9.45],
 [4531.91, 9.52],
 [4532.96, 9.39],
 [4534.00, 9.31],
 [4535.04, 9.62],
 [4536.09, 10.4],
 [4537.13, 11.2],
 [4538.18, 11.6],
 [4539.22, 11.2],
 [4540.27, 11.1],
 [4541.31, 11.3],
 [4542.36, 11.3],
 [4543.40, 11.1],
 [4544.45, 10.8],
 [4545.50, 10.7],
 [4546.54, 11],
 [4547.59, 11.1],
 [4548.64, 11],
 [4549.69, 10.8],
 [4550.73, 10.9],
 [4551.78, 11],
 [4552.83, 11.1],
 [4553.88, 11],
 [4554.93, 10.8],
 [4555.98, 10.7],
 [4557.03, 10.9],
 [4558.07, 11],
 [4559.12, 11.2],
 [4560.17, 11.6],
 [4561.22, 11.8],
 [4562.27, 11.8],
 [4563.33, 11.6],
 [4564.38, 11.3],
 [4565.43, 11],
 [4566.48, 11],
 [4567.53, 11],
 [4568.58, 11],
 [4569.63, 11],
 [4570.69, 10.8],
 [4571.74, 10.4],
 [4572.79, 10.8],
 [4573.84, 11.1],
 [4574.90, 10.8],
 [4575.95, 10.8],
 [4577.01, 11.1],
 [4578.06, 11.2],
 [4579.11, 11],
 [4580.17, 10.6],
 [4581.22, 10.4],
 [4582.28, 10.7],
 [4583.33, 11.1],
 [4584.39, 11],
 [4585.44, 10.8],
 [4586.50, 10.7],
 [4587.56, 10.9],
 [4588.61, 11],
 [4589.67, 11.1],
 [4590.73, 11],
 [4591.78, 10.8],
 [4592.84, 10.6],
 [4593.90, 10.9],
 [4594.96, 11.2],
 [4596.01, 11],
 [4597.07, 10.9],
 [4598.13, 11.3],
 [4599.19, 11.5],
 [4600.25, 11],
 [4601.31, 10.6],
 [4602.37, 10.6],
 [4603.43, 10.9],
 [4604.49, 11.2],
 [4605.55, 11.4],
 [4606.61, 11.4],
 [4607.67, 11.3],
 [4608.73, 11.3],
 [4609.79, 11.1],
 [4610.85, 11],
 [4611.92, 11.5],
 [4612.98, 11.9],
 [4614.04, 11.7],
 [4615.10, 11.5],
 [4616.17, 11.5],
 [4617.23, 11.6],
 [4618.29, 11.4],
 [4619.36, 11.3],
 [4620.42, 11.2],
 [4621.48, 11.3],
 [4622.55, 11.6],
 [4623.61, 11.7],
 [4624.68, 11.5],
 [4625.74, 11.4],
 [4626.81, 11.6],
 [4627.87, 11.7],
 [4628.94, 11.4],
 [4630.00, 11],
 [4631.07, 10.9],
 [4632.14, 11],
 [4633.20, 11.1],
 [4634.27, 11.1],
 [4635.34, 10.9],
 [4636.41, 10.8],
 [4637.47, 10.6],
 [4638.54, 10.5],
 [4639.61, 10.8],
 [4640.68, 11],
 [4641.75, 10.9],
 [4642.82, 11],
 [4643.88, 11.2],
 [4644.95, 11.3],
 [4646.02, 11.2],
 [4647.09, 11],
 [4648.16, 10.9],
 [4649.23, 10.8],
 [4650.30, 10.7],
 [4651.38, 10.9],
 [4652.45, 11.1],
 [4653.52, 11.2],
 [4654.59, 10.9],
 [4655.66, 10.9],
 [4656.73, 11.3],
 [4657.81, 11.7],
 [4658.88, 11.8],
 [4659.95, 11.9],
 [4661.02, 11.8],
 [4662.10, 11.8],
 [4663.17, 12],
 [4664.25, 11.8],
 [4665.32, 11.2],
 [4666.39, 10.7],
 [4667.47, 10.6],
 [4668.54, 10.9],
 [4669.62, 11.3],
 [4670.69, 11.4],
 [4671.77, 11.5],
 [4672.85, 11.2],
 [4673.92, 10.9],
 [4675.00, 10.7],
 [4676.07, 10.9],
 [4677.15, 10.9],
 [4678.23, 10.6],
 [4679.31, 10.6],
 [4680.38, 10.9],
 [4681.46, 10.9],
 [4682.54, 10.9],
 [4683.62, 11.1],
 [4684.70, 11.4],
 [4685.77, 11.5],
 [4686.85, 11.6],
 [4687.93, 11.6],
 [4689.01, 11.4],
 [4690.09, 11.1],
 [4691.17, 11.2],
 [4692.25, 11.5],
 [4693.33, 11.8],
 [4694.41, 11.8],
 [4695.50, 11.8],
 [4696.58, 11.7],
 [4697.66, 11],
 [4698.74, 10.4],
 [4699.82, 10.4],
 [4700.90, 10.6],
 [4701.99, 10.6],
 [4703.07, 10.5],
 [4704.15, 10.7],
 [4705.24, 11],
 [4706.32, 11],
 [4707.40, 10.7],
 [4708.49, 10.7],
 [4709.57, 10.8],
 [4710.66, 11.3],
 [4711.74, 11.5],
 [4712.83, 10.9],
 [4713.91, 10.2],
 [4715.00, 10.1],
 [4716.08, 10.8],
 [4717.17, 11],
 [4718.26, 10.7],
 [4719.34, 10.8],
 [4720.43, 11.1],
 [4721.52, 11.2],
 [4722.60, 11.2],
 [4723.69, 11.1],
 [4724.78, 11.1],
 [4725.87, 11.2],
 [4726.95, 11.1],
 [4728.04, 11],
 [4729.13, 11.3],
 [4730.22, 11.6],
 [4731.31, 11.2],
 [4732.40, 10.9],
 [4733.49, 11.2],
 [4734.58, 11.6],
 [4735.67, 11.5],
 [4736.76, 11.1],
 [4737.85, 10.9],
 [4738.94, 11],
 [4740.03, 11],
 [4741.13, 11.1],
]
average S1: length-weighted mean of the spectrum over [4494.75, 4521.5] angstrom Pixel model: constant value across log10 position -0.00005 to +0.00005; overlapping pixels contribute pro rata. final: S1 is 11.1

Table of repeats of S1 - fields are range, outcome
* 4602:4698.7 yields 11.2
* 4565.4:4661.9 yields 11.1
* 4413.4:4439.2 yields 10.3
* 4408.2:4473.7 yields 10.2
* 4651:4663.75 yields 11.4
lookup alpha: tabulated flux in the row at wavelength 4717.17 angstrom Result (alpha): 11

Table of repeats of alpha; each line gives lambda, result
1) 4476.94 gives 10.3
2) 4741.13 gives 11.1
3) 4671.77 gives 11.5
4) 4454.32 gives 8.89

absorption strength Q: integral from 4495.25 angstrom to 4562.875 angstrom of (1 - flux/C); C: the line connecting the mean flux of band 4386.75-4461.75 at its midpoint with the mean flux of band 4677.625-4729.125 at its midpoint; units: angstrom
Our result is -3.0 angstrom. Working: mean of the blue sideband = 10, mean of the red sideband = 11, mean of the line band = 10.9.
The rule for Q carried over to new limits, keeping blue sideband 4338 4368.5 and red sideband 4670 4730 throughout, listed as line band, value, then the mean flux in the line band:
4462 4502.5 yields -2.0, 10.6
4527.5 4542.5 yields 0.1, 10.3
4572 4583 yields -0.4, 10.8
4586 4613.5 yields -1.2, 11.1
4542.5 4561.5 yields -1.1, 11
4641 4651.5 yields -0.2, 11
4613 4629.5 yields -1.2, 11.5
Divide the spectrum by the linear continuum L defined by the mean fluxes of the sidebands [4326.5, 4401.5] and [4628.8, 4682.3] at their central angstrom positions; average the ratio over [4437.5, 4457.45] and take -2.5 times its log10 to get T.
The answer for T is 0.003 mag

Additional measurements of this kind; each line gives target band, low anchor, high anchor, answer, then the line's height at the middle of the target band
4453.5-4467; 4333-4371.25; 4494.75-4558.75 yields 0.06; 10.3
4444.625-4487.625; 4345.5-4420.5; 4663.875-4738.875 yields -0.01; 10.1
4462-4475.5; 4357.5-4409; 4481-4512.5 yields 0.02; 10.6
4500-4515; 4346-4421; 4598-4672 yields -0.07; 10.5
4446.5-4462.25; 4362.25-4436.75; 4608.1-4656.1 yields 0.04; 10.1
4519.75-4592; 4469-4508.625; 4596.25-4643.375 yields 0.02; 11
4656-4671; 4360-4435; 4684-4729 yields -0.05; 10.9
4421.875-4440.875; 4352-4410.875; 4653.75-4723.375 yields -0.04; 9.92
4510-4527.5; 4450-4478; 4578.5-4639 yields -0.02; 10.5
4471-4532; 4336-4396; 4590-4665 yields -0.04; 10.3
